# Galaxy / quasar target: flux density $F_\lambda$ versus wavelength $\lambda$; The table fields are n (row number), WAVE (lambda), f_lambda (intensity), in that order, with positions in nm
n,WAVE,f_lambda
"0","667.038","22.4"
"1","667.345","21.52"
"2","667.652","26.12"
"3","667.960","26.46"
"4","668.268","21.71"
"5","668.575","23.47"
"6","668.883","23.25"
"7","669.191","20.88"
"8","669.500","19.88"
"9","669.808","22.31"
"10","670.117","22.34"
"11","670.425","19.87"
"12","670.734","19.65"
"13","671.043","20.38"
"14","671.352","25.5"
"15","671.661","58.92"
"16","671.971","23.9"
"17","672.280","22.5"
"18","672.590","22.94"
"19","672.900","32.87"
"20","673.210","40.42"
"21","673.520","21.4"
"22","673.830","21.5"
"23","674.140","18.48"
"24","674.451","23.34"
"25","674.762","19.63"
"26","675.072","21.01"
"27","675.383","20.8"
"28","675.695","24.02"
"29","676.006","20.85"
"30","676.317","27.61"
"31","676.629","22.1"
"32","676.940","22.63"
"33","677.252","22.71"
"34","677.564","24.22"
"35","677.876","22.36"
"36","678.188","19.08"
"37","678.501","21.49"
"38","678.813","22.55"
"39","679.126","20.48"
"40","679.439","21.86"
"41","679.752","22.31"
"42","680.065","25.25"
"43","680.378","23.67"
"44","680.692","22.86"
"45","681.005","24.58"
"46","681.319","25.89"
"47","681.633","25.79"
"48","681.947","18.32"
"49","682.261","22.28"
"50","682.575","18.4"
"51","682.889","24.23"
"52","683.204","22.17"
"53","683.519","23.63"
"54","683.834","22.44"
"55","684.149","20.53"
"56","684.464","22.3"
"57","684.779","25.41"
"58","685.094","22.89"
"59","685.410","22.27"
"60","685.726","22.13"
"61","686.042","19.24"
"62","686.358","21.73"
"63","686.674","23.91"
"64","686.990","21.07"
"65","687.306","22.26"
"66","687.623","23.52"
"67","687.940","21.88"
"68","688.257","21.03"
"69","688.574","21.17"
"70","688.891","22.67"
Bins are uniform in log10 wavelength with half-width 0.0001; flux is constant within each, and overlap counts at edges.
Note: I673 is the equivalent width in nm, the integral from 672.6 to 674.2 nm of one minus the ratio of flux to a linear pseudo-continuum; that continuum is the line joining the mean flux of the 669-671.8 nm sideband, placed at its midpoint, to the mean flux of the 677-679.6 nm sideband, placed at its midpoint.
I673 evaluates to -0.20 nm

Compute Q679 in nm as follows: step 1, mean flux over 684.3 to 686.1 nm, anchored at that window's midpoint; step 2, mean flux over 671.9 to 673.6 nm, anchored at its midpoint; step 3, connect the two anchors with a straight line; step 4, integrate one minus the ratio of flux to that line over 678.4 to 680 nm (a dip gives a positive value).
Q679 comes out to 0.20 nm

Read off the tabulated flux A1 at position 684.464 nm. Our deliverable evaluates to 22.3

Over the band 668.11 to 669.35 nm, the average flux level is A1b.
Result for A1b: 22.3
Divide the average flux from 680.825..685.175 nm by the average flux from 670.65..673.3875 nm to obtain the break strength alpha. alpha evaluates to 0.8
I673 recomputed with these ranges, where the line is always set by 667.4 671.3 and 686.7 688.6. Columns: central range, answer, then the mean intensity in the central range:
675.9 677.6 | -0.092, 23.4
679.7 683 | -0.143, 23.1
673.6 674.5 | 0.054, 20.9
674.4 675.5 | 0.059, 21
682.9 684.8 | -0.052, 22.7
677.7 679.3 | 0.065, 21.2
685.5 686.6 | 0.035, 21.3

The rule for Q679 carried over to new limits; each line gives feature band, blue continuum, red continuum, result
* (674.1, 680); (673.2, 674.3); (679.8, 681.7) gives 0.456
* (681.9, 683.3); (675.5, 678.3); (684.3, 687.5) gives 0.080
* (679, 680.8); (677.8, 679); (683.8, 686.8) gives -0.107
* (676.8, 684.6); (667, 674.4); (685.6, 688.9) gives 0.199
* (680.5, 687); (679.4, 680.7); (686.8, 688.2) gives 0.066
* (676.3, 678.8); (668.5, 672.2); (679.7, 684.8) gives 0.131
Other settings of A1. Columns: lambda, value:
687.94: 21.88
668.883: 23.25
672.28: 22.5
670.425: 19.87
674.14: 18.48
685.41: 22.27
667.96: 26.46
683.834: 22.44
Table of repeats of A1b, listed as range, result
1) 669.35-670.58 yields 21.1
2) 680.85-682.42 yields 23.4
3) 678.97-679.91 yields 21.6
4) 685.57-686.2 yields 20.7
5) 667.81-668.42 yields 24.1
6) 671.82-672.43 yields 23.2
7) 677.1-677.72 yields 23.5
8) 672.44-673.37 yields 32.1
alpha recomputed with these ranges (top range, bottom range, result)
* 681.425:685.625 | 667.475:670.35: 0.98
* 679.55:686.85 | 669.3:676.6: 0.92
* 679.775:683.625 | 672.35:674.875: 0.92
